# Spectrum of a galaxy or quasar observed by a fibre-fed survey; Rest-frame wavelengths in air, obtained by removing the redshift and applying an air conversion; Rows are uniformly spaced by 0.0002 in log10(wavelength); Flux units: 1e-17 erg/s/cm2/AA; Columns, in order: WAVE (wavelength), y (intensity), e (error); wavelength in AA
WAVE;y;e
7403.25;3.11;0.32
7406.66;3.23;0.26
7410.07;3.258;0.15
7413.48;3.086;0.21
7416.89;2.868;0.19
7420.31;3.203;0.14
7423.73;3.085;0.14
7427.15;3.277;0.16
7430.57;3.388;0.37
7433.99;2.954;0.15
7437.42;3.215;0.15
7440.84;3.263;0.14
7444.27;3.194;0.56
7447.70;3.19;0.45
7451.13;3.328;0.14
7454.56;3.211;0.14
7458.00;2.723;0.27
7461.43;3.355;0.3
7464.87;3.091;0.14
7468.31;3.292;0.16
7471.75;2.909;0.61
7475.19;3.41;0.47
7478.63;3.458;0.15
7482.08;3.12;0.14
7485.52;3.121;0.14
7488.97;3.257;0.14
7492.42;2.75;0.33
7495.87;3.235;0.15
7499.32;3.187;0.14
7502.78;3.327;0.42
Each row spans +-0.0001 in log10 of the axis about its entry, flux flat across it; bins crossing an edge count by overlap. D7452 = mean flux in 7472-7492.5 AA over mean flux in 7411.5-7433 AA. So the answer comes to 1.02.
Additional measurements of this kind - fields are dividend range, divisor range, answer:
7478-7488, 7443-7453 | 0.99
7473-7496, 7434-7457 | 1.00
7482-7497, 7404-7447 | 0.98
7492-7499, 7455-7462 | 1.02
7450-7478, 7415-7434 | 1.01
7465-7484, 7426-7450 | 1.00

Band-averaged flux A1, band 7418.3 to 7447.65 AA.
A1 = 3.19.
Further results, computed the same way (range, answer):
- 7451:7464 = 3.13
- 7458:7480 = 3.21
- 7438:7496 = 3.17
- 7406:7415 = 3.19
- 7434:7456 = 3.21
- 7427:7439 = 3.2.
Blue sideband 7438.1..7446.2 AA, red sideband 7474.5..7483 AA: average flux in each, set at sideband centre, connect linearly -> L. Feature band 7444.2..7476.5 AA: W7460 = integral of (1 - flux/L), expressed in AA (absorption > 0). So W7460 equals 1.1 AA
